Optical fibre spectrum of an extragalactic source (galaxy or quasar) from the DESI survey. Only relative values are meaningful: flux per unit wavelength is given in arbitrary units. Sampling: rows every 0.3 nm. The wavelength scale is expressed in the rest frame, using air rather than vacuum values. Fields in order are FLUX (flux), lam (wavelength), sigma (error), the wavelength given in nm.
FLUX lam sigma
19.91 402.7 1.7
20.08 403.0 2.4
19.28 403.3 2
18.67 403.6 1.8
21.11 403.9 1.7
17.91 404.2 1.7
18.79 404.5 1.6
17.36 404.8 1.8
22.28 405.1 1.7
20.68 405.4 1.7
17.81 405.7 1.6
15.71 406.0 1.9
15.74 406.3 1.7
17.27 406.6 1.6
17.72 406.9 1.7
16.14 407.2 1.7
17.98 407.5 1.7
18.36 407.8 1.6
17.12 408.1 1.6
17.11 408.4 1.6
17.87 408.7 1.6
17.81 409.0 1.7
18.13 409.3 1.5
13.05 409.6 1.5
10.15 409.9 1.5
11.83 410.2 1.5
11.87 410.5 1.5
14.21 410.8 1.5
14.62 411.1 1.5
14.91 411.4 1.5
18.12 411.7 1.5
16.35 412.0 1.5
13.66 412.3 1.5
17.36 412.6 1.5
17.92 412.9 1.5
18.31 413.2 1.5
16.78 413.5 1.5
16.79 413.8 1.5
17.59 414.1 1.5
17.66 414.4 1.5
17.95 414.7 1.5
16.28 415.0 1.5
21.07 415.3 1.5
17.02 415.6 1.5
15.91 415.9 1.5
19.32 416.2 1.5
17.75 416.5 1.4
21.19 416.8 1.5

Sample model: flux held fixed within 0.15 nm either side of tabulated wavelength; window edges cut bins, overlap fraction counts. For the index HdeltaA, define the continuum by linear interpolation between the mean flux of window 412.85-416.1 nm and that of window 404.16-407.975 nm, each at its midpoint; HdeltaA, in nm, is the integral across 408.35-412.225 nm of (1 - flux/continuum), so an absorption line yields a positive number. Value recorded 0.61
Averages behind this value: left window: 18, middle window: 15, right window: 17.6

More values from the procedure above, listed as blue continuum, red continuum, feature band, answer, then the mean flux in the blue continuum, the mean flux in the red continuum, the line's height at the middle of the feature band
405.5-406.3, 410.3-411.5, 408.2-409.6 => -0.21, 16.8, 13.8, 15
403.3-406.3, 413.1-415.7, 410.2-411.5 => 0.32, 18.8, 17.7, 18.1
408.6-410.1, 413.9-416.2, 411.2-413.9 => 0.00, 15.2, 17.7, 16.6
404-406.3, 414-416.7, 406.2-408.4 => 0.14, 18.5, 17.9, 18.4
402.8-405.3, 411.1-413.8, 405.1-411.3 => 0.65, 19.5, 16.6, 18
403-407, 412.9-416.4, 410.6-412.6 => 0.29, 18.6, 17.7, 18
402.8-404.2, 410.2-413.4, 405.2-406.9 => 0.07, 19.6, 15.6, 18.4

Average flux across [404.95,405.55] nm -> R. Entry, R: 21.5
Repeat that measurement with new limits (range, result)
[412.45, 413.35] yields 17.9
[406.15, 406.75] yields 16.5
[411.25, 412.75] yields 16.1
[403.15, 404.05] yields 19.7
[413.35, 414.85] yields 17.4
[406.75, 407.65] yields 17.3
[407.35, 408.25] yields 17.8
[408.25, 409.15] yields 17.6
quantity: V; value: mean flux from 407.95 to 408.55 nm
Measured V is 17.1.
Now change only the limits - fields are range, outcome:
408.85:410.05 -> 14.8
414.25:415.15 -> 17.3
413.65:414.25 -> 17.2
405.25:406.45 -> 17.5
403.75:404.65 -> 19.3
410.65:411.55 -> 14.6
